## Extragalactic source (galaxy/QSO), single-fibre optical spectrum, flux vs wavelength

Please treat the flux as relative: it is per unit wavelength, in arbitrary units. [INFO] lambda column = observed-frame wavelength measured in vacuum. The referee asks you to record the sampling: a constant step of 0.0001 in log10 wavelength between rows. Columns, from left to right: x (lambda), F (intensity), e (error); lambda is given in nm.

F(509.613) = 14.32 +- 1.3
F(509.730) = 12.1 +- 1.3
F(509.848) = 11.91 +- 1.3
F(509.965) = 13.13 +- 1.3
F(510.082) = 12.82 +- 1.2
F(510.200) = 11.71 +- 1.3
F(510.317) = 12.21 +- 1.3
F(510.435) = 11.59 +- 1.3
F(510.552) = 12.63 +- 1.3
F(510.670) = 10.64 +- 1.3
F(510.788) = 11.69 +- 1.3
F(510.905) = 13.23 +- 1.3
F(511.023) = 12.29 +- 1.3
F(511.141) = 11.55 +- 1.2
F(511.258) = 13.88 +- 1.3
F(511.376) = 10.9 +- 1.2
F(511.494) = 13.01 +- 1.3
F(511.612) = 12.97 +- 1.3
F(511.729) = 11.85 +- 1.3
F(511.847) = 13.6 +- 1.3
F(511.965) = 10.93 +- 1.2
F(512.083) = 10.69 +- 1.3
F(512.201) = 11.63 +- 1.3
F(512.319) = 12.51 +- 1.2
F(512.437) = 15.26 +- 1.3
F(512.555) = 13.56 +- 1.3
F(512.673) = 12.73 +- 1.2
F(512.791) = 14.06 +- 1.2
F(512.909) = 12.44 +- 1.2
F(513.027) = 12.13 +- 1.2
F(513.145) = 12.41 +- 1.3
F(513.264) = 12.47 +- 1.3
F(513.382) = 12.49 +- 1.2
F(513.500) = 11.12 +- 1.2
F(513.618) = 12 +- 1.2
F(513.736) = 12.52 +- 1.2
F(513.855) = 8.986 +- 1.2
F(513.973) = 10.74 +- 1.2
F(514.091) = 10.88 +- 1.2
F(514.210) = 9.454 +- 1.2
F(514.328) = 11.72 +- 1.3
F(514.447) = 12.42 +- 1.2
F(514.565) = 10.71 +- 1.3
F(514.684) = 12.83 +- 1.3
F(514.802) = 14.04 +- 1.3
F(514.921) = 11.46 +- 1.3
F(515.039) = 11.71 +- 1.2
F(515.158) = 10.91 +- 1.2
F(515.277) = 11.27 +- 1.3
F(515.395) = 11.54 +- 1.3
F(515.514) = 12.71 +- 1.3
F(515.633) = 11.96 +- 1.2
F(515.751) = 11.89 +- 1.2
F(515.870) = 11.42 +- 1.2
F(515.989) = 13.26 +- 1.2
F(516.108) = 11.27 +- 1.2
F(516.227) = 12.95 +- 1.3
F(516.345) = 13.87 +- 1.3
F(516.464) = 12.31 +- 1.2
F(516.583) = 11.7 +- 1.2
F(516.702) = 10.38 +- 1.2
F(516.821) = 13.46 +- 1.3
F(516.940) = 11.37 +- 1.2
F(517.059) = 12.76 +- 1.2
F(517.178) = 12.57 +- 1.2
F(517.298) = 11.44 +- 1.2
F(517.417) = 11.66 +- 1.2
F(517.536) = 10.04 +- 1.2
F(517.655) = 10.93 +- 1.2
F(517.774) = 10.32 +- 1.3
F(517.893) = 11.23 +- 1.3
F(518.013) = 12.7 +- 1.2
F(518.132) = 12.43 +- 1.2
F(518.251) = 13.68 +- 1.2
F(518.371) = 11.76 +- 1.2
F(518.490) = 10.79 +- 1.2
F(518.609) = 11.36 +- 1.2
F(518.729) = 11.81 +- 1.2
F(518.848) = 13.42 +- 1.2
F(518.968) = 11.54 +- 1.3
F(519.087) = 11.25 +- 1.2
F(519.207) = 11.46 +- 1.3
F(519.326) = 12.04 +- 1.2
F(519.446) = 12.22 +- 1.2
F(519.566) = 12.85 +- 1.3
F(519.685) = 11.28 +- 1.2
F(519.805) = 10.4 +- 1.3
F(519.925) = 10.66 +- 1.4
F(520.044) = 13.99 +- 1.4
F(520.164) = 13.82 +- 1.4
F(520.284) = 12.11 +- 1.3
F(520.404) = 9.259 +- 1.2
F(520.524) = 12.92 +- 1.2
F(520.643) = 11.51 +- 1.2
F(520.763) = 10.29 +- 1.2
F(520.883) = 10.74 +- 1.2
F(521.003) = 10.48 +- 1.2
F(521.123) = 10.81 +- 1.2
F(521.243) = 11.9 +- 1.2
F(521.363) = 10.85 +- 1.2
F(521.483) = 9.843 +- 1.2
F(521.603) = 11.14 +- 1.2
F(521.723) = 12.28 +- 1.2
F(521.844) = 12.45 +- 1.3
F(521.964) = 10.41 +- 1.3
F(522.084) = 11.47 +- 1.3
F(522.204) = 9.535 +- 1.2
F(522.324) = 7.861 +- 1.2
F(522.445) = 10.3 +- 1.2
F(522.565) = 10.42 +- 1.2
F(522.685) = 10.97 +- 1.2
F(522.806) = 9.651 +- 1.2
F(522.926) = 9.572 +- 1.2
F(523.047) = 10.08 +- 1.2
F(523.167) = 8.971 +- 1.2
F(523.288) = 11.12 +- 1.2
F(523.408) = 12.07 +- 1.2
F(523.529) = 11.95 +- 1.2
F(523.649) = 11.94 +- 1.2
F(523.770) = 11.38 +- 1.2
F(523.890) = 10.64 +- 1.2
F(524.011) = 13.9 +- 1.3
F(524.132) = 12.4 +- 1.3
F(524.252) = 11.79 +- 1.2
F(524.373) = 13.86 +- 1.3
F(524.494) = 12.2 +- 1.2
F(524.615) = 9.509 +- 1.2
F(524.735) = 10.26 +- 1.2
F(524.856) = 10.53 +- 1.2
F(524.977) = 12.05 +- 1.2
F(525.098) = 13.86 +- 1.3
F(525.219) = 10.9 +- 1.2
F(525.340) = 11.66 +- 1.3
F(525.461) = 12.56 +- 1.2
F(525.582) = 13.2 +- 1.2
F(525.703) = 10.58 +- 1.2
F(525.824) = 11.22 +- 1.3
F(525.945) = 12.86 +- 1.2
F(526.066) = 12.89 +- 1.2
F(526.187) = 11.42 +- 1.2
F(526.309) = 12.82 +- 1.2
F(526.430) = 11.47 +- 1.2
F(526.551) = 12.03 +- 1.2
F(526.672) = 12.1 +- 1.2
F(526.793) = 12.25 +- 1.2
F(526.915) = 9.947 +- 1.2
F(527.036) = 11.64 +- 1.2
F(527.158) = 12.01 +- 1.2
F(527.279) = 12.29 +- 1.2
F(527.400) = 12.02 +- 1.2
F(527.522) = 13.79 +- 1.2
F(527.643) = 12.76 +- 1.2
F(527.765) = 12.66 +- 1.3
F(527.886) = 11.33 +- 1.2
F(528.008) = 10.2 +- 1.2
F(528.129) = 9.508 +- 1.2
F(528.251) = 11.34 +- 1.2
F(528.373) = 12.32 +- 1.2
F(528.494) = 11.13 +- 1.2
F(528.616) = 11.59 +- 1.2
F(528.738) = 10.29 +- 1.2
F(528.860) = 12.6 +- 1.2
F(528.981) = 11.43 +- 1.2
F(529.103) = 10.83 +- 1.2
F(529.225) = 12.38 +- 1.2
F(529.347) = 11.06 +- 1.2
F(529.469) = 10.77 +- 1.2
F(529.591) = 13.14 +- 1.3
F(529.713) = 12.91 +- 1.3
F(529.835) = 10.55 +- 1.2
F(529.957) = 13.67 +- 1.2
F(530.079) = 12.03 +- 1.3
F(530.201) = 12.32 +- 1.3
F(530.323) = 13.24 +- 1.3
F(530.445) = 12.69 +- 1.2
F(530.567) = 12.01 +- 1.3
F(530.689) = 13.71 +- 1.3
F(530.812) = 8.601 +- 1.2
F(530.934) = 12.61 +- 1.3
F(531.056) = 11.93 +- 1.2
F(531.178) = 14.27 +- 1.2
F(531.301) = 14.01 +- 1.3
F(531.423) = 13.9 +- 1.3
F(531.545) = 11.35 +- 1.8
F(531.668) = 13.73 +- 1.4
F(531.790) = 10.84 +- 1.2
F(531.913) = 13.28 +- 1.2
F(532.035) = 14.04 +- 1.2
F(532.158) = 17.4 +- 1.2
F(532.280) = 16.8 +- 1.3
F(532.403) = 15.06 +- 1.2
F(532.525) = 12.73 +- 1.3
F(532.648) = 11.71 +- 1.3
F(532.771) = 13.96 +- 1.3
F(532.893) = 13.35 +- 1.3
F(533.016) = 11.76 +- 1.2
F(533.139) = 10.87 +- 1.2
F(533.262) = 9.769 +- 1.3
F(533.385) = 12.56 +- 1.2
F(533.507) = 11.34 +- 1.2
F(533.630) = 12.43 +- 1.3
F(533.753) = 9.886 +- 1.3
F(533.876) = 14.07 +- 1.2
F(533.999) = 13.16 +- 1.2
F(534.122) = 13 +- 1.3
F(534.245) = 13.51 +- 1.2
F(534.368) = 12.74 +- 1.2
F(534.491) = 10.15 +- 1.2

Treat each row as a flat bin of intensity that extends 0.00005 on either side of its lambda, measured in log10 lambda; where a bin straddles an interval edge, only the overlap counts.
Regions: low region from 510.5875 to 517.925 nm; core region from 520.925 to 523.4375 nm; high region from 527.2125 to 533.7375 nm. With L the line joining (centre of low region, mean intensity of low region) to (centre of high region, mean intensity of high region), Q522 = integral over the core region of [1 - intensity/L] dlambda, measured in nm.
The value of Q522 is 0.33 nm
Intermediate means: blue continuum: 12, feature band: 10.6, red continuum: 12.3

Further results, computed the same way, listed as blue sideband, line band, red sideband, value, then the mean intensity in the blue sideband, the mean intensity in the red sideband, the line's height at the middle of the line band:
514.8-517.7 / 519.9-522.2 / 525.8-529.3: 0.09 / 11.9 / 11.8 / 11.9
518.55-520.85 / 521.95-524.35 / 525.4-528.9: 0.19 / 11.8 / 11.8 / 11.8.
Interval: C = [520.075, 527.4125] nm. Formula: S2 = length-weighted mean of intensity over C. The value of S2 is 11.4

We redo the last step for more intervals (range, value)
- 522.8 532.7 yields 12.1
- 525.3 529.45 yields 11.8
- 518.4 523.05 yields 11.2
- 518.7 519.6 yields 12.1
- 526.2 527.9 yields 12.1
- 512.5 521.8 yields 11.8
